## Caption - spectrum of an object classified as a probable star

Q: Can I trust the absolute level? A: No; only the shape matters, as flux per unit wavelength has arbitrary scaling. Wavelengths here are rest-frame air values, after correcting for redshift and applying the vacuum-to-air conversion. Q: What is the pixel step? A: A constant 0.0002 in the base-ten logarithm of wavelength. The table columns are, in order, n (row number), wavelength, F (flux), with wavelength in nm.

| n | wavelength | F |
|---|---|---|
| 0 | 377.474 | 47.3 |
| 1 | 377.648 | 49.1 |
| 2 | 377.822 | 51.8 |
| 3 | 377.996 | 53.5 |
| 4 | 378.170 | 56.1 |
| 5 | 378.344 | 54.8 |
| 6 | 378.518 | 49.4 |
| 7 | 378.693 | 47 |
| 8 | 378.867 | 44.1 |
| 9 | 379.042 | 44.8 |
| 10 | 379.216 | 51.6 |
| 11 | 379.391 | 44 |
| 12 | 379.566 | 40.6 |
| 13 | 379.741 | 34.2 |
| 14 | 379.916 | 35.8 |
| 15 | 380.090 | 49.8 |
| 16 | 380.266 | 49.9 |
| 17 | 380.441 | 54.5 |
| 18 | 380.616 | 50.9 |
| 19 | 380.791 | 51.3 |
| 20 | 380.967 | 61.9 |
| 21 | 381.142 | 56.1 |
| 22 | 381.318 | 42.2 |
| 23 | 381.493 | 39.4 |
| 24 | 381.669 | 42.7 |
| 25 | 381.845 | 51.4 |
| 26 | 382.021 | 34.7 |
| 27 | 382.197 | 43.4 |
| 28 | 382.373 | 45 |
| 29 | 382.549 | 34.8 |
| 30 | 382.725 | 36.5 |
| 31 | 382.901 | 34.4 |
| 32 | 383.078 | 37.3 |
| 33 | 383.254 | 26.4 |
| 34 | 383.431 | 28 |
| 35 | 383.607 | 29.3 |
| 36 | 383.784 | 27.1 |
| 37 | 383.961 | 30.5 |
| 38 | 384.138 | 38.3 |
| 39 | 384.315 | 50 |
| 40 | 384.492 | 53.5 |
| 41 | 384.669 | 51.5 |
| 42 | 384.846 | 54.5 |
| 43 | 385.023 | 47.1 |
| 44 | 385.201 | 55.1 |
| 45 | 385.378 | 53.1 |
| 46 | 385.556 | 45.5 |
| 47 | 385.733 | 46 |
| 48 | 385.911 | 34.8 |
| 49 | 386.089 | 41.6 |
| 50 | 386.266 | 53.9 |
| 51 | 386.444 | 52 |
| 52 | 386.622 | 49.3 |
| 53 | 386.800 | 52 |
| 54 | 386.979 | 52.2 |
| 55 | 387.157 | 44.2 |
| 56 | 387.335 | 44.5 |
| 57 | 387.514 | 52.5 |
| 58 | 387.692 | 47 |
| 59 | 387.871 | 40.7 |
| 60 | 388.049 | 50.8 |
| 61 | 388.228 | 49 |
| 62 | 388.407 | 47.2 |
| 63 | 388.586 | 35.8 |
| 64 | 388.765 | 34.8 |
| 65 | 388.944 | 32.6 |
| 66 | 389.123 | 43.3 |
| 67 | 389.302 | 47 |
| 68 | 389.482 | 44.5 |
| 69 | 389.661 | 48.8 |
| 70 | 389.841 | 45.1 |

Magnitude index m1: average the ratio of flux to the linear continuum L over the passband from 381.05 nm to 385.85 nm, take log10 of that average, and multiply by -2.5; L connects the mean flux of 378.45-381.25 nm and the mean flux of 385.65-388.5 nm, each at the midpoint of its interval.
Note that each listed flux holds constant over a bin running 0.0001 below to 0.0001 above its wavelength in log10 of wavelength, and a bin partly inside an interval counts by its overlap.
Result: 0.136 mag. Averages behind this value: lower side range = 47.8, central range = 42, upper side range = 47.3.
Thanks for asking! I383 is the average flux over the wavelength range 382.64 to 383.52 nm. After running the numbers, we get 32.5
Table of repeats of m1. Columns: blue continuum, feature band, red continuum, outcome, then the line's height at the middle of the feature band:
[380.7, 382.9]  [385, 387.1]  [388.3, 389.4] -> -0.16 mag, 42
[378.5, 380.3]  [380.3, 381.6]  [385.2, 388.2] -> -0.13 mag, 45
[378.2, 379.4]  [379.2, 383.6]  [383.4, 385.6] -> 0.09 mag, 46.4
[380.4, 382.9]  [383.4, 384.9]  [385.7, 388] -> 0.15 mag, 46.3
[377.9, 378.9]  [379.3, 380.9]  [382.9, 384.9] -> 0.03 mag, 47.2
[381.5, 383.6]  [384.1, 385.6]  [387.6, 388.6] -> -0.23 mag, 40.9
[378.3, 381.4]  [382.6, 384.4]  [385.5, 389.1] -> 0.35 mag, 46.6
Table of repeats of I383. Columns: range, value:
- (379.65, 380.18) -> 40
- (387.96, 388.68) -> 45.6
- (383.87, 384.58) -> 43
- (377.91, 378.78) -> 52.2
